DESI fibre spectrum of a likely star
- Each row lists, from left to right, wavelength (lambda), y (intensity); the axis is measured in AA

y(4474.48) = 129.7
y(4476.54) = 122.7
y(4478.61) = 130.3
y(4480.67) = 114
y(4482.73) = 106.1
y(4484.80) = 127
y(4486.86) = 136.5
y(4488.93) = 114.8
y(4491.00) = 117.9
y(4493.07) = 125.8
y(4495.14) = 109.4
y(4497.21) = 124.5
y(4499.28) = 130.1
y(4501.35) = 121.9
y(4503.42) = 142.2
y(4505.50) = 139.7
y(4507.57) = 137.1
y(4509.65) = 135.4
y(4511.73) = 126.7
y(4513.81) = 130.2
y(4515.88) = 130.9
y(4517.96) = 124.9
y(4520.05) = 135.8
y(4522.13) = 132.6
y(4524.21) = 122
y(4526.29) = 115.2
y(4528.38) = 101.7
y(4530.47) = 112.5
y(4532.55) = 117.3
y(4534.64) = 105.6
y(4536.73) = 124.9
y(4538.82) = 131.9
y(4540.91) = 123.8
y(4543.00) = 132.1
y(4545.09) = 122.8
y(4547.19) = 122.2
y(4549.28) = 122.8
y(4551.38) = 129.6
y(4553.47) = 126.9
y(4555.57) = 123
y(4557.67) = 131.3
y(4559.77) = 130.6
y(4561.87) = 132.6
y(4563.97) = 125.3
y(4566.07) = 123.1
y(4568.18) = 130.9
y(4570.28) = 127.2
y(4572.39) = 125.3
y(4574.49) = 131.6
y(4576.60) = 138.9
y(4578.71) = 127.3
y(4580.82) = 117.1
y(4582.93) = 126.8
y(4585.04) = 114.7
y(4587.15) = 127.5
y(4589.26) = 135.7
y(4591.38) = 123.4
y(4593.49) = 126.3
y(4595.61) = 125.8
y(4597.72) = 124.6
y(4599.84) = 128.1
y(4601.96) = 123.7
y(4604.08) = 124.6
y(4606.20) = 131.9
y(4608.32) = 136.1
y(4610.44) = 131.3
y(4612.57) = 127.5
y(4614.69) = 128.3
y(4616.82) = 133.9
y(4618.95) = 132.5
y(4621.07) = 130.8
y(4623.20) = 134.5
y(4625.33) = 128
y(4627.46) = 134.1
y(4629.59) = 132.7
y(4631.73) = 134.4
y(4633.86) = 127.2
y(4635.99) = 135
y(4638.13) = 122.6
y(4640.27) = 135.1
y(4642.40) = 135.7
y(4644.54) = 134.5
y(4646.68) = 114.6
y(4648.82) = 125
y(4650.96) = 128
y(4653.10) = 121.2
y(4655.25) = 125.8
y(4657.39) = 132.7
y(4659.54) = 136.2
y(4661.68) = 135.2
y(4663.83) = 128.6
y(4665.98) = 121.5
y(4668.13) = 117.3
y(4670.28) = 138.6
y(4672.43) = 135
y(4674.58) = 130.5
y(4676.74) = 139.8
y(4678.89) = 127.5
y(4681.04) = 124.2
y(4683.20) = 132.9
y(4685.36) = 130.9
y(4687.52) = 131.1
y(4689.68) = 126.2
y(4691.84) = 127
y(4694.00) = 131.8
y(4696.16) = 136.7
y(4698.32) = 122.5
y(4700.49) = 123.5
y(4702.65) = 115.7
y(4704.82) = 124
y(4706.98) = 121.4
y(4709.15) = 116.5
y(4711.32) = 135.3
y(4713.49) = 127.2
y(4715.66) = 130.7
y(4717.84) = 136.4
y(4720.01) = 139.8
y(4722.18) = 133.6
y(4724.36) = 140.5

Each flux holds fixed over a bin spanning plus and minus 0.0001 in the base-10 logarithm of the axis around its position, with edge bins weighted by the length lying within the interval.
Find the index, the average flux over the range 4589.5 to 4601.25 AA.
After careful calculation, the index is 126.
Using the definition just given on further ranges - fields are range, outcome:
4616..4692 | 130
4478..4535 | 124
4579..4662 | 129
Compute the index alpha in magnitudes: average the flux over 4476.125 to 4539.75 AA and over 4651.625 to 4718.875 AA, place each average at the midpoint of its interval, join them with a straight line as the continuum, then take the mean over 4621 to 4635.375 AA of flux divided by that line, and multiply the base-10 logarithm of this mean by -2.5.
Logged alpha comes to -0.04 mag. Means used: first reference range 124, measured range 132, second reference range 128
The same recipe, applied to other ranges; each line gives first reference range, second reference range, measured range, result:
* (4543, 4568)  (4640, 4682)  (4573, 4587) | 0.010 mag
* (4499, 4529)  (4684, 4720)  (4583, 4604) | 0.023 mag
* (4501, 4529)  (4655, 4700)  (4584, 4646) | 0.000 mag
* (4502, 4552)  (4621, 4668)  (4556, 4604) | 0.003 mag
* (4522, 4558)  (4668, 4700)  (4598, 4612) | -0.028 mag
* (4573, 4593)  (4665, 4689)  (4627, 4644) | -0.029 mag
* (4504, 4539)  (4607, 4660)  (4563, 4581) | -0.005 mag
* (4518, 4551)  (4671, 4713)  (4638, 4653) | -0.014 mag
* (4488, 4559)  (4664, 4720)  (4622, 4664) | -0.023 mag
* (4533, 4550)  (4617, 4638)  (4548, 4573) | -0.020 mag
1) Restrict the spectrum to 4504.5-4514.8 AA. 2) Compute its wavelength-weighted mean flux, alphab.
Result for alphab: 134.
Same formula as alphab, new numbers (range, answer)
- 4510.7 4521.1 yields 130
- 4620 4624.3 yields 133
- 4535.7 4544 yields 128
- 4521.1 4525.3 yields 127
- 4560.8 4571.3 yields 128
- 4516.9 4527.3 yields 126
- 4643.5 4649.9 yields 125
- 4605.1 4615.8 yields 131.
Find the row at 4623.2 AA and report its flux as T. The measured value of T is 134.5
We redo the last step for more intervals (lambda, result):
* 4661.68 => 135.2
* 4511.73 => 126.7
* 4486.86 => 136.5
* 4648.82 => 125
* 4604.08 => 124.6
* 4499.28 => 130.1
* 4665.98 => 121.5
